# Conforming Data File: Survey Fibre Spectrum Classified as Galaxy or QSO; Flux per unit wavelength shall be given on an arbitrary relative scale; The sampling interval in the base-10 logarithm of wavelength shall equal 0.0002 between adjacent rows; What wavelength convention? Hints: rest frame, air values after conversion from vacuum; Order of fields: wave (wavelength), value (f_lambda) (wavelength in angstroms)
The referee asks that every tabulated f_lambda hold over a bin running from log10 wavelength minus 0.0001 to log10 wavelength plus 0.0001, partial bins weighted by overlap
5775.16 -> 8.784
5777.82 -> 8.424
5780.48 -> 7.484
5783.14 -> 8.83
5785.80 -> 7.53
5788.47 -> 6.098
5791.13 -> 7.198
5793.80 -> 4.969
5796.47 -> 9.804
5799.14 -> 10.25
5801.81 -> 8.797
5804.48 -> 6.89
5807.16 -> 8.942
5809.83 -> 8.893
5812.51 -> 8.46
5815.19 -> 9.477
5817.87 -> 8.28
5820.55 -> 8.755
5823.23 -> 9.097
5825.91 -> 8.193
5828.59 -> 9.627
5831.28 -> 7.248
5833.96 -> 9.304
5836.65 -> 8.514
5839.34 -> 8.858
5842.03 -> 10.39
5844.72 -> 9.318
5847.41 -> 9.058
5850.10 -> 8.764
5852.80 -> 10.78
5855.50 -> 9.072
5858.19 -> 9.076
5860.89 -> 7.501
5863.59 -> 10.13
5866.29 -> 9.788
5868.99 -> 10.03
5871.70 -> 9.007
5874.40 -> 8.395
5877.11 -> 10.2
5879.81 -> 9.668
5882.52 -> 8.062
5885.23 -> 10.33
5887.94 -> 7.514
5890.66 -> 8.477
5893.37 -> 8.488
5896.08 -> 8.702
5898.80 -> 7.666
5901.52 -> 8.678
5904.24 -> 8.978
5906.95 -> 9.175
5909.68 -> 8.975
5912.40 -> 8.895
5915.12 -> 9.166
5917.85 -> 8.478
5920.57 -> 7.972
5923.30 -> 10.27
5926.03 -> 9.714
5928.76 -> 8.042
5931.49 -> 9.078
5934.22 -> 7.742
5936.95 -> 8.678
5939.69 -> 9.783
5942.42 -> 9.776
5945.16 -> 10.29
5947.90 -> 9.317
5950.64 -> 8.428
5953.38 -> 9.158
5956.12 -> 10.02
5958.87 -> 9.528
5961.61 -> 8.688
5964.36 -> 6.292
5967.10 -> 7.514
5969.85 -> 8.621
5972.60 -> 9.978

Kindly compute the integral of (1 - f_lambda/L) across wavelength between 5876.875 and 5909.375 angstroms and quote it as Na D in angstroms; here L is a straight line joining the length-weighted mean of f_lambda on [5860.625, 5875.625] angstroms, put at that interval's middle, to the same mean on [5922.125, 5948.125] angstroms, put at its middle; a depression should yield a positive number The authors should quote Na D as 1.7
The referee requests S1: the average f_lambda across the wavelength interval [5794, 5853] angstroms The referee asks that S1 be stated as 8.87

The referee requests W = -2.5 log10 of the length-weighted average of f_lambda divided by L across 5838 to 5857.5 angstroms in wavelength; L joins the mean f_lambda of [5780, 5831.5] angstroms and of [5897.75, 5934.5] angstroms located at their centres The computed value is -0.118 mag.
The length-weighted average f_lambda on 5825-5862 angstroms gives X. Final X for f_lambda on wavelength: 9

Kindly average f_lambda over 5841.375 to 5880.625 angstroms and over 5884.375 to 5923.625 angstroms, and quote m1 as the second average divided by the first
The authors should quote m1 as 0.93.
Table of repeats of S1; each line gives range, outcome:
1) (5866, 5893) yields 9.1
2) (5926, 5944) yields 8.94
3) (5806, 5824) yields 8.83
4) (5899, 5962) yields 9.06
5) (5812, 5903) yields 8.97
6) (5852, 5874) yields 9.35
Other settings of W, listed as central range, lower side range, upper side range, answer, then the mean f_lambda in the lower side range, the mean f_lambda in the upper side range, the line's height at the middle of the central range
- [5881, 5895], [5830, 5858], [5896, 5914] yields 0.03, 9.14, 8.73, 8.84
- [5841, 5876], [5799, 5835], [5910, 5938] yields -0.07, 8.67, 8.81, 8.73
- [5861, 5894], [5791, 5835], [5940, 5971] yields -0.05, 8.51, 8.91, 8.69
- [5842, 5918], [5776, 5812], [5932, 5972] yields -0.07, 8.03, 8.87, 8.49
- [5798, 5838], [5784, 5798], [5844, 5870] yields -0.08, 7.22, 9.35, 8.09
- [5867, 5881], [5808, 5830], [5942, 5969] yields -0.07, 8.84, 8.86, 8.85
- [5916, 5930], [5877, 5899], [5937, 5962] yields 0.03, 8.77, 9.43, 9.15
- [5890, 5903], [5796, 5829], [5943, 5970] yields 0.05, 8.84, 8.82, 8.83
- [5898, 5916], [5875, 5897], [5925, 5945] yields 0.02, 8.92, 9.04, 8.97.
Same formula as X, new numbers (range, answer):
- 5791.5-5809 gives 8.23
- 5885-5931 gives 8.76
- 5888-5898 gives 8.37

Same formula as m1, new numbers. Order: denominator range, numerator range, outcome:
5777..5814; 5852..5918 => 1.12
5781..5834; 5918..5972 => 1.07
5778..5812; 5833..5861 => 1.15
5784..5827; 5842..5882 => 1.14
